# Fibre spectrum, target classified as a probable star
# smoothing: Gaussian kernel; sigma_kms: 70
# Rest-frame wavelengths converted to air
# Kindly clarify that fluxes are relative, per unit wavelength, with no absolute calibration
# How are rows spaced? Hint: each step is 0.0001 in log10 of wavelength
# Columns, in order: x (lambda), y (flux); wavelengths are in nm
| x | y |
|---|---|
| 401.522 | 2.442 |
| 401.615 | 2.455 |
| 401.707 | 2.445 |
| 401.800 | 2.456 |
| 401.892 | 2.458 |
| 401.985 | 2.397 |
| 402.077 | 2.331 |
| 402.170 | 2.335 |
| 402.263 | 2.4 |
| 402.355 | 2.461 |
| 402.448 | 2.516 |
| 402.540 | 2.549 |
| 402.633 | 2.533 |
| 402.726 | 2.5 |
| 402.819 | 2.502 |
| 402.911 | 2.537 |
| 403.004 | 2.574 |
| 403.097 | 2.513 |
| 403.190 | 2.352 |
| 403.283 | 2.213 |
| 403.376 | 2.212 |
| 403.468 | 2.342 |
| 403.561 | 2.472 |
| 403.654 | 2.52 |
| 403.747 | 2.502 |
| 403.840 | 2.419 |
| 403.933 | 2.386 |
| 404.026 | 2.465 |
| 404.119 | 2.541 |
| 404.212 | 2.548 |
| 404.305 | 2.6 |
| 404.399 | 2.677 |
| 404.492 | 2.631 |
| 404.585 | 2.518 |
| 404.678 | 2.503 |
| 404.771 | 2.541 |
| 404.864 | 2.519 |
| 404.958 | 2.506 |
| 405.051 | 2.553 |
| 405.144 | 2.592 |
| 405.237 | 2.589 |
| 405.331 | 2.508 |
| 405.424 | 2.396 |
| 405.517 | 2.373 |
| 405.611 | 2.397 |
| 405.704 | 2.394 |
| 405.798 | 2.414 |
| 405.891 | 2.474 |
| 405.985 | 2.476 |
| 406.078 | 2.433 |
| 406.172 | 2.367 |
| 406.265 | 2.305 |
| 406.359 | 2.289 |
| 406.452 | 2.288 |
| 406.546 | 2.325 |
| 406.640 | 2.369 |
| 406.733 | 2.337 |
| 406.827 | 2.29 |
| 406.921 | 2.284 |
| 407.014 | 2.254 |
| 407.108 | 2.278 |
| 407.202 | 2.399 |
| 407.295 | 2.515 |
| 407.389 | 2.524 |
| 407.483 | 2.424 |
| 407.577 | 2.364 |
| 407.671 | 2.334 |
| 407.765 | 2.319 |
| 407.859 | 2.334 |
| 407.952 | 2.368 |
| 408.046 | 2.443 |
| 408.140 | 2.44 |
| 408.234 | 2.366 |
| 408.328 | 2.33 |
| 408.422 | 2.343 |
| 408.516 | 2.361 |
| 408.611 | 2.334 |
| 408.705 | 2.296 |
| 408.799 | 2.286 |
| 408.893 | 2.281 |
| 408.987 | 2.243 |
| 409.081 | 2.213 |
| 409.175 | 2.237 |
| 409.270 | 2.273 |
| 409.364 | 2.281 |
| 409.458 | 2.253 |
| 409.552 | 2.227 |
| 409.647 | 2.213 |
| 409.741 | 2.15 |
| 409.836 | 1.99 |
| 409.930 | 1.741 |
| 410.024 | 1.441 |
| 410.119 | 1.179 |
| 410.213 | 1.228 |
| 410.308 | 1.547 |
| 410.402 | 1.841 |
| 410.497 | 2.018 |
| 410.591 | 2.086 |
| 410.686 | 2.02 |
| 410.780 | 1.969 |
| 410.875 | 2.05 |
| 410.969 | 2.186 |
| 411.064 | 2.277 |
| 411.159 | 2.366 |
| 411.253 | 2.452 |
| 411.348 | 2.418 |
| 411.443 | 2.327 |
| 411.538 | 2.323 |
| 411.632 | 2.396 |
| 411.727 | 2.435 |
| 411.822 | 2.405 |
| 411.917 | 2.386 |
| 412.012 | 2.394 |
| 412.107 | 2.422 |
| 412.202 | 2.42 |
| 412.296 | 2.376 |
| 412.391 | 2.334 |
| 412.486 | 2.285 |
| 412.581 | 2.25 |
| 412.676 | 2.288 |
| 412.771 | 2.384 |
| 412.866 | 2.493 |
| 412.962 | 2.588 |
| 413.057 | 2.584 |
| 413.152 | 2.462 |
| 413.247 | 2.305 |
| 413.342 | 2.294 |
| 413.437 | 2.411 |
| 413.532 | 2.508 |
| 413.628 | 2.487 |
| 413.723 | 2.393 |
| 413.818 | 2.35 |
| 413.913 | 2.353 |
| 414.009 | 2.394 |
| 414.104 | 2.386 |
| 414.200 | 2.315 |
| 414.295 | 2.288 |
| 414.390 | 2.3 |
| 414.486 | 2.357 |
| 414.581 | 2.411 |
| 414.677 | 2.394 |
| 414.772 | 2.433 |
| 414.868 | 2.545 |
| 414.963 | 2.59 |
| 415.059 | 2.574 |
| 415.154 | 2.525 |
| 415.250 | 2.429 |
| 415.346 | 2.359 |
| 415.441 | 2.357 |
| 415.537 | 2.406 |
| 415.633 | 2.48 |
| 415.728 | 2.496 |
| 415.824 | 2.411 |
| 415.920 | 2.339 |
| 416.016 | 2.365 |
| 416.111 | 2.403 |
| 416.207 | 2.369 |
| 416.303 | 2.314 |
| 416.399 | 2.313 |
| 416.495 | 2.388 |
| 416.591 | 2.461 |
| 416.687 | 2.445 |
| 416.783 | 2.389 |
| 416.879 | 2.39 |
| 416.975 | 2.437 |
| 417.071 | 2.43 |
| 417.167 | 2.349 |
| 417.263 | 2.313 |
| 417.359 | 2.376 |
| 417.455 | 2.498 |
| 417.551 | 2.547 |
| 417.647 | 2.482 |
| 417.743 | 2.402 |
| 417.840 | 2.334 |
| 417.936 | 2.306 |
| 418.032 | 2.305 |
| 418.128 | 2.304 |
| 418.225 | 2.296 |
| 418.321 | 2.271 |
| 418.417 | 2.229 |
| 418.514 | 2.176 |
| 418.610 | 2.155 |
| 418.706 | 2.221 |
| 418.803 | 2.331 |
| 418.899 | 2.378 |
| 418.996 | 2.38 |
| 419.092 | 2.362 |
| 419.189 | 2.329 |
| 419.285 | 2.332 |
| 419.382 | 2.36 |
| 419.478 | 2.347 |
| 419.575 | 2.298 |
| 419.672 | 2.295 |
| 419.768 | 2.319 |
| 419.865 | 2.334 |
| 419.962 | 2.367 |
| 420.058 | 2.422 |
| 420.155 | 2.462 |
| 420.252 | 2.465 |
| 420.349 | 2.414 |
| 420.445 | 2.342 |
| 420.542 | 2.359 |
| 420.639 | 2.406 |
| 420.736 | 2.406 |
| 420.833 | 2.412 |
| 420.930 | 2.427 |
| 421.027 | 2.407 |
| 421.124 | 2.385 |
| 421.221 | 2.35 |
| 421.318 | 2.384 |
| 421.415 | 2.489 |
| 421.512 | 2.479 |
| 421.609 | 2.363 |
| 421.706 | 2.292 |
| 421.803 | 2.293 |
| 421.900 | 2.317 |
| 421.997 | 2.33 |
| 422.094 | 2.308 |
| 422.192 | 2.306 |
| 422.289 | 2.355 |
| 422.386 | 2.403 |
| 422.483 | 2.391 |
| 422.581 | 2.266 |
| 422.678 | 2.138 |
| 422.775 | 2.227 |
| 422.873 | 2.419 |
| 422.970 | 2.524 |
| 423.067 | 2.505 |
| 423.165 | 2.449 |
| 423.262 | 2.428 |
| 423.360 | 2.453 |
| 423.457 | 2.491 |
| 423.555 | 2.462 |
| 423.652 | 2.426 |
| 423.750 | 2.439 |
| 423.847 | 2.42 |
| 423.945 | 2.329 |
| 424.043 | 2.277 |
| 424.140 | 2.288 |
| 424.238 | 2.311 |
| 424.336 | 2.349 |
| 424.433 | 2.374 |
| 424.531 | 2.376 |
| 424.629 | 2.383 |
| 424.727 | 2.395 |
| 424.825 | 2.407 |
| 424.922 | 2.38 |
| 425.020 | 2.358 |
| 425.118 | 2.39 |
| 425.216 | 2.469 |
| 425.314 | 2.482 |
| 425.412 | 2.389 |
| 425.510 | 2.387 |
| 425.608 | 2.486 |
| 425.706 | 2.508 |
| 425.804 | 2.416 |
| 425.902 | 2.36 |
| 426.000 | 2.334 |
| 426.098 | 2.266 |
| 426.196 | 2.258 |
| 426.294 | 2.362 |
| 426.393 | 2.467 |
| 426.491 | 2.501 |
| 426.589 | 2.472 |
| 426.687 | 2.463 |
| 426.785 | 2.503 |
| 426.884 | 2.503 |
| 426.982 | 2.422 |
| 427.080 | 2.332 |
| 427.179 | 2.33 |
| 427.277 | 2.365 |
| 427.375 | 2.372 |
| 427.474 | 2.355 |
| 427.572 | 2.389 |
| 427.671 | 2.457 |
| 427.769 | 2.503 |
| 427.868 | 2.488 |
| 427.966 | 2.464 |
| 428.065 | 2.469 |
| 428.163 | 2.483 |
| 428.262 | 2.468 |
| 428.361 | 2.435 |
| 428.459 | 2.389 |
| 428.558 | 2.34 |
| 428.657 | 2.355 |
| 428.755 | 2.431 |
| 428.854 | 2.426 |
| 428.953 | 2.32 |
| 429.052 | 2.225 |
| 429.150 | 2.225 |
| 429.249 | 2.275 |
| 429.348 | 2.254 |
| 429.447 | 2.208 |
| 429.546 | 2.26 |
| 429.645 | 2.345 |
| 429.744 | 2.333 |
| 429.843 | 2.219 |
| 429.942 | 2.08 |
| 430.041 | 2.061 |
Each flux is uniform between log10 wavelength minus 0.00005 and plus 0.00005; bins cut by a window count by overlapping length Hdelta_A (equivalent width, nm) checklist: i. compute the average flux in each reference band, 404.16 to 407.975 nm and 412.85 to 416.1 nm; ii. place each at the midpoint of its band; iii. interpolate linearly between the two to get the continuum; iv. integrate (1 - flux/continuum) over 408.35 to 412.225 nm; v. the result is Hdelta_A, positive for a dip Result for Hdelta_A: 0.44 nm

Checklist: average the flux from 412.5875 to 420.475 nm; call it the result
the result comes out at 2.38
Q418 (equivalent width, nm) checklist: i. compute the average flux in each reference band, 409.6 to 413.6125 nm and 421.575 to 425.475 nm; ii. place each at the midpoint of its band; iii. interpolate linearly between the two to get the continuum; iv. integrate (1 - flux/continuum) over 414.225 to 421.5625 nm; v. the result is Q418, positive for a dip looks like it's -0.29 nm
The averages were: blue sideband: 2.2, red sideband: 2.37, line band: 2.38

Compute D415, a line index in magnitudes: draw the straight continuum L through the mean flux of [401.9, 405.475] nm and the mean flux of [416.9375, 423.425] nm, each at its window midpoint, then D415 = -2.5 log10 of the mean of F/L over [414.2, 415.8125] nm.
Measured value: -0.01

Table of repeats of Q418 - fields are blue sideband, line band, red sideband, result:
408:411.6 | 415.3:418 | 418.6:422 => -0.13 nm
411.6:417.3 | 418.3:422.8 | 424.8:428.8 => 0.12 nm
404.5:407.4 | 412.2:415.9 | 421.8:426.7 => -0.01 nm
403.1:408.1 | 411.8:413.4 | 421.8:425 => 0.01 nm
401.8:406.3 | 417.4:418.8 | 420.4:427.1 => 0.05 nm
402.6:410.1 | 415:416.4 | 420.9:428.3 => -0.02 nm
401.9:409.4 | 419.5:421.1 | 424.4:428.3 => 0.02 nm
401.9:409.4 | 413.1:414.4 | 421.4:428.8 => 0.01 nm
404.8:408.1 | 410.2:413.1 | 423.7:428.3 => 0.18 nm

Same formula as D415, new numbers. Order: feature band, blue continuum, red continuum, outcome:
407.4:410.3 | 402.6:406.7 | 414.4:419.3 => 0.12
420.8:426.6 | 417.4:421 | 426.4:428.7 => 0.00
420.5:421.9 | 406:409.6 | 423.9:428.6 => 0.00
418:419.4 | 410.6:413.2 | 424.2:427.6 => 0.03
